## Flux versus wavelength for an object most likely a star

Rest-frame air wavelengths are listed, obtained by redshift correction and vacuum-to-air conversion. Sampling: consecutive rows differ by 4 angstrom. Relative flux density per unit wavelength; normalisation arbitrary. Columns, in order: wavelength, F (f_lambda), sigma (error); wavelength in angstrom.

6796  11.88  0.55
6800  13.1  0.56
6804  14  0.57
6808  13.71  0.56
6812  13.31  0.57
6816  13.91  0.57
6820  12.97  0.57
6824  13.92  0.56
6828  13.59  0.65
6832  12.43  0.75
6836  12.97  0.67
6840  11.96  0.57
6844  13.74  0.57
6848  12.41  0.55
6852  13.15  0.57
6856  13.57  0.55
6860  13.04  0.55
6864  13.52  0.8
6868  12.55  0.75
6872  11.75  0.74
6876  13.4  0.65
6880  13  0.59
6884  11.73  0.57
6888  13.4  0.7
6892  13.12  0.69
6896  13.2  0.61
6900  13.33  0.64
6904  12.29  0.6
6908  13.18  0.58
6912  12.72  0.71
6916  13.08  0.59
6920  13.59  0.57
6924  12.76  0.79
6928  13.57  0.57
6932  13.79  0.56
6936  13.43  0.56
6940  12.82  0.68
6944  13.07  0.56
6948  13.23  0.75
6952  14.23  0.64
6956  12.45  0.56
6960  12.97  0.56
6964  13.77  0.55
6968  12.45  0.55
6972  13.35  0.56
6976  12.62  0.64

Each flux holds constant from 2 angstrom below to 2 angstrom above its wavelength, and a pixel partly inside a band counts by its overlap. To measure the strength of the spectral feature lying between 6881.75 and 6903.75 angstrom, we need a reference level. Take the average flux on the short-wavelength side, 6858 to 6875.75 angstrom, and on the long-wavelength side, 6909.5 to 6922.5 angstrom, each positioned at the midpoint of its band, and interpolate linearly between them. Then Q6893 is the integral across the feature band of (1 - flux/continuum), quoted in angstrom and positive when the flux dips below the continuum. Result 0.10 angstrom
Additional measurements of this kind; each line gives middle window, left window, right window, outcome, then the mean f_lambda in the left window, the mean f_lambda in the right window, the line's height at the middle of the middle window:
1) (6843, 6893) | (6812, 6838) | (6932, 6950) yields 1.26 angstrom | 13.3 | 13.2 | 13.3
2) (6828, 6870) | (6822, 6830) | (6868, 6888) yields 0.82 angstrom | 13.8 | 12.6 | 13.2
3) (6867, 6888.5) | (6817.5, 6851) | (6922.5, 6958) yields 0.87 angstrom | 13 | 13.3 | 13.1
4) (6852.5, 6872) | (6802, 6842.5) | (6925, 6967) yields 0.39 angstrom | 13.3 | 13.3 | 13.3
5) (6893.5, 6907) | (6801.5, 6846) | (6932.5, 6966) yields 0.33 angstrom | 13.3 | 13.3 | 13.3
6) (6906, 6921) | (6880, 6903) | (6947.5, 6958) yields -0.05 angstrom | 12.9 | 13.3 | 13.1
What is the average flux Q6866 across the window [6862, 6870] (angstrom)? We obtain 13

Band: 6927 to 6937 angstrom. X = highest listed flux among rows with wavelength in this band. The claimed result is 13.79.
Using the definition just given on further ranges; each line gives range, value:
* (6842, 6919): 13.74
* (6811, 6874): 13.92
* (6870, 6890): 13.4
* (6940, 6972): 14.23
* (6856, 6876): 13.57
